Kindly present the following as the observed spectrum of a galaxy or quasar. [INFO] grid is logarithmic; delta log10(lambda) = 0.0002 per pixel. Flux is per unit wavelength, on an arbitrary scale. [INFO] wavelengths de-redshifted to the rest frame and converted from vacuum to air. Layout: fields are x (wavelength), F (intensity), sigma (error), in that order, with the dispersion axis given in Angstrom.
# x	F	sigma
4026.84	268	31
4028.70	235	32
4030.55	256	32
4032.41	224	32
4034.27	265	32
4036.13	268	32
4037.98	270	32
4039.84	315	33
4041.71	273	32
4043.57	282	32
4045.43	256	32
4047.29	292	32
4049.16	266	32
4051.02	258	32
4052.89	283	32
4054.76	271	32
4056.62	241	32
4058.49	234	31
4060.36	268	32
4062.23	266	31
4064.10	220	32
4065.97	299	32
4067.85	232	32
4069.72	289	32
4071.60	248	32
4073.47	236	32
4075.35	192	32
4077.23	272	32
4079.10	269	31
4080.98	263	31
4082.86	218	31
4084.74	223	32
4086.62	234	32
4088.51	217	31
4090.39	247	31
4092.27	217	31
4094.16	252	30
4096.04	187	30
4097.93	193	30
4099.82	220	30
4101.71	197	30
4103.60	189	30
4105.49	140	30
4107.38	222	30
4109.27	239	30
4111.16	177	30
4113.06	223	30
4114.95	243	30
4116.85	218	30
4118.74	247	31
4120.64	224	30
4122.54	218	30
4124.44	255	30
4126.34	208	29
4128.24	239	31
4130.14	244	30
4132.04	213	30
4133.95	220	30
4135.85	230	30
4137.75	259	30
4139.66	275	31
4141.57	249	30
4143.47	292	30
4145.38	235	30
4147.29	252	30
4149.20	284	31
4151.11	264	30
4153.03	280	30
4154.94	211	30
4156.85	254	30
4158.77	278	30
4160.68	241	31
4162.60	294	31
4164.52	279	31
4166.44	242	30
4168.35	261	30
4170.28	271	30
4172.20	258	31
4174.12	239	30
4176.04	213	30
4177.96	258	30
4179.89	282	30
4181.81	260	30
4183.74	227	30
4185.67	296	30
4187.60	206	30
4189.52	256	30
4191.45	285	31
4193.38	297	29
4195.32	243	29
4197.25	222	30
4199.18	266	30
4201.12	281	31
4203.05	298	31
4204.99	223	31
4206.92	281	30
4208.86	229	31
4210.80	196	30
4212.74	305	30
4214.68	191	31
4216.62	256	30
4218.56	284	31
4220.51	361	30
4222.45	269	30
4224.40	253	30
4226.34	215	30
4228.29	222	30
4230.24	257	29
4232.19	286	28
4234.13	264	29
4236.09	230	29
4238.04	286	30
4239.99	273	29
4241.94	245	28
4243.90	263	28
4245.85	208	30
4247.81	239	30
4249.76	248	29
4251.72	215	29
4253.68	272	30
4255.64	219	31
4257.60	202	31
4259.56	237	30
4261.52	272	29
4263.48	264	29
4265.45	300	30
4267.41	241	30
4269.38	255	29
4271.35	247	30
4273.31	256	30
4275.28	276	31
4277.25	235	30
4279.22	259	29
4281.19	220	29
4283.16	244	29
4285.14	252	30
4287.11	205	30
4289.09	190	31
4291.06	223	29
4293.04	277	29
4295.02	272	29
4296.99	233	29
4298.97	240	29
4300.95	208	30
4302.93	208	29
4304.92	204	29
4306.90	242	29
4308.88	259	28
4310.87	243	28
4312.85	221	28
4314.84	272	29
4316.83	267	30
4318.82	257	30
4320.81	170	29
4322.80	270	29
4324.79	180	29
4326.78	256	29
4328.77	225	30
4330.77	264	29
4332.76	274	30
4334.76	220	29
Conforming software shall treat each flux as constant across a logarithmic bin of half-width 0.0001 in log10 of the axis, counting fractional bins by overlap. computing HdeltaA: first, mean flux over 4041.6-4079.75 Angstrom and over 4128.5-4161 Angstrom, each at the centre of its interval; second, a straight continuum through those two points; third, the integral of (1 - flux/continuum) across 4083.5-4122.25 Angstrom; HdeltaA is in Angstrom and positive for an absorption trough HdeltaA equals 6.1 Angstrom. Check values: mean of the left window 259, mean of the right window 252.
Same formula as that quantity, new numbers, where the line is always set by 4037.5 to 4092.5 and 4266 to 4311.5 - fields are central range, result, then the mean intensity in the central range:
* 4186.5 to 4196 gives -0.5 Angstrom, 258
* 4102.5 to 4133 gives 4.0 Angstrom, 219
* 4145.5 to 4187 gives -1.7 Angstrom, 258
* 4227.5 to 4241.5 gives -1.0 Angstrom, 260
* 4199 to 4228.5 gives -1.7 Angstrom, 259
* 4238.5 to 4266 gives -0.6 Angstrom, 247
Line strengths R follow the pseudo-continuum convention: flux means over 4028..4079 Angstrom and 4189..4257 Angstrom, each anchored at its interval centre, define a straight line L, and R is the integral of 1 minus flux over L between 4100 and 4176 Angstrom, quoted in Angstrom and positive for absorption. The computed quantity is 5.2 Angstrom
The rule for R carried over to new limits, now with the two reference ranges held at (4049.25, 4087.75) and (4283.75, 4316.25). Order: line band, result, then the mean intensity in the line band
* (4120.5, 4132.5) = 0.8 Angstrom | 230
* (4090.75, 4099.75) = 1.2 Angstrom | 215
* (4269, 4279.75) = -0.8 Angstrom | 255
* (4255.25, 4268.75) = -0.7 Angstrom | 249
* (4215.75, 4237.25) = -2.1 Angstrom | 264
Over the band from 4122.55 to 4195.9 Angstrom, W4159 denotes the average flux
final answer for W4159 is 254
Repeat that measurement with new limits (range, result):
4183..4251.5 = 256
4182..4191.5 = 252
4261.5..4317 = 243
